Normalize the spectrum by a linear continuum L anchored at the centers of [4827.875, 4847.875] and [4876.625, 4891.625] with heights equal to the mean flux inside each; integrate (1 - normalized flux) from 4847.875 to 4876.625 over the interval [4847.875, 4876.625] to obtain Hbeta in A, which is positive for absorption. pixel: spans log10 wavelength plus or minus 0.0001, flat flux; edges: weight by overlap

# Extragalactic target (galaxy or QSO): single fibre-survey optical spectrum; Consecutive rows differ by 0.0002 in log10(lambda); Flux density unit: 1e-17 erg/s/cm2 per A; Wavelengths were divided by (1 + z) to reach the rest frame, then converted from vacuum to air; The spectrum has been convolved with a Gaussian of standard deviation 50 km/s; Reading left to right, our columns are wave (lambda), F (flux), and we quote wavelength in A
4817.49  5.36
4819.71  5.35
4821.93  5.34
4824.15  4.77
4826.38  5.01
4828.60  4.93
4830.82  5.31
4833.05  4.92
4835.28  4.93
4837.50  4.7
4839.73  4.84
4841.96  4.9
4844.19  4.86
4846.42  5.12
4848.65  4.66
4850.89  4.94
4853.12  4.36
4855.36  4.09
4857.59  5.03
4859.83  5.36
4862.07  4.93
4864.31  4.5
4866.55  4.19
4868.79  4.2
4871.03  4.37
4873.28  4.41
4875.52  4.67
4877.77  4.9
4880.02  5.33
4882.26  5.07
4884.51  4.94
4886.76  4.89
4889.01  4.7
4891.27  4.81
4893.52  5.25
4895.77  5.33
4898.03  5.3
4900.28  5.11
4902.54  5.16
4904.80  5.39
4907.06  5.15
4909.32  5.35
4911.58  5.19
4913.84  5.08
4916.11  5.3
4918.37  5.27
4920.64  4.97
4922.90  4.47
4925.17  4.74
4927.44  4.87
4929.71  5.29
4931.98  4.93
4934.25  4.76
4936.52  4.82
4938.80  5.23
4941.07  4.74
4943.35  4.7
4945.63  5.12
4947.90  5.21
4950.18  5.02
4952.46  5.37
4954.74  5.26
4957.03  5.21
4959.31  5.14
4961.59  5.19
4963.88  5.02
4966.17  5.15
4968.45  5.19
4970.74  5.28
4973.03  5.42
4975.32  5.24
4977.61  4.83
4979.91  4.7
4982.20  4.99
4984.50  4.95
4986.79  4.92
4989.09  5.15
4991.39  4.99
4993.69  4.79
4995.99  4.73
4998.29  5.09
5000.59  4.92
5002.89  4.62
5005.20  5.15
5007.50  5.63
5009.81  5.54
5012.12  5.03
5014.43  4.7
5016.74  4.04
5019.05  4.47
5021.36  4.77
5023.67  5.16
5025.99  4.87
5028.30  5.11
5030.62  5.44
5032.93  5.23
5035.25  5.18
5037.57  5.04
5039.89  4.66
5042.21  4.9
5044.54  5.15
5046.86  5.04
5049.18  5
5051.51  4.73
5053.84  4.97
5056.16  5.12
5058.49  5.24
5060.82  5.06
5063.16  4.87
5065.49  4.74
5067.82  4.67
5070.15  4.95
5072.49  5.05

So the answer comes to 2.1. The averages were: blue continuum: 4.94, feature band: 4.59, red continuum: 4.95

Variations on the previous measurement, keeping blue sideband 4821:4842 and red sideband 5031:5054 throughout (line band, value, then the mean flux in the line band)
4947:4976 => -1.26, 5.21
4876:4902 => -0.39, 5.05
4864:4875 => 1.40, 4.34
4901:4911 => -0.55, 5.25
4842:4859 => 0.76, 4.75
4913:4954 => -0.09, 5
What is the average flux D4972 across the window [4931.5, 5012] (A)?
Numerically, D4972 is 5.06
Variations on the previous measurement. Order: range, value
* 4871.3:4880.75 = 4.76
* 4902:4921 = 5.22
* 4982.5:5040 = 4.97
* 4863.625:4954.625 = 4.96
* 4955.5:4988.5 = 5.09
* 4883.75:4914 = 5.12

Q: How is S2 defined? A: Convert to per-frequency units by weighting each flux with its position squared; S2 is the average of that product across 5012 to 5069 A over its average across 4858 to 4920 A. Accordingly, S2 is 1.05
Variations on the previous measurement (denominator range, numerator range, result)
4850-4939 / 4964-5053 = 1.06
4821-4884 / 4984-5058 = 1.11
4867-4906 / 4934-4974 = 1.07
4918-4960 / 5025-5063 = 1.05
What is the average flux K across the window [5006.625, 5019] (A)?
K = 4.92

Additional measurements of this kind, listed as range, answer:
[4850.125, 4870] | 4.62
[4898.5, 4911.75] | 5.23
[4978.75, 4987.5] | 4.89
